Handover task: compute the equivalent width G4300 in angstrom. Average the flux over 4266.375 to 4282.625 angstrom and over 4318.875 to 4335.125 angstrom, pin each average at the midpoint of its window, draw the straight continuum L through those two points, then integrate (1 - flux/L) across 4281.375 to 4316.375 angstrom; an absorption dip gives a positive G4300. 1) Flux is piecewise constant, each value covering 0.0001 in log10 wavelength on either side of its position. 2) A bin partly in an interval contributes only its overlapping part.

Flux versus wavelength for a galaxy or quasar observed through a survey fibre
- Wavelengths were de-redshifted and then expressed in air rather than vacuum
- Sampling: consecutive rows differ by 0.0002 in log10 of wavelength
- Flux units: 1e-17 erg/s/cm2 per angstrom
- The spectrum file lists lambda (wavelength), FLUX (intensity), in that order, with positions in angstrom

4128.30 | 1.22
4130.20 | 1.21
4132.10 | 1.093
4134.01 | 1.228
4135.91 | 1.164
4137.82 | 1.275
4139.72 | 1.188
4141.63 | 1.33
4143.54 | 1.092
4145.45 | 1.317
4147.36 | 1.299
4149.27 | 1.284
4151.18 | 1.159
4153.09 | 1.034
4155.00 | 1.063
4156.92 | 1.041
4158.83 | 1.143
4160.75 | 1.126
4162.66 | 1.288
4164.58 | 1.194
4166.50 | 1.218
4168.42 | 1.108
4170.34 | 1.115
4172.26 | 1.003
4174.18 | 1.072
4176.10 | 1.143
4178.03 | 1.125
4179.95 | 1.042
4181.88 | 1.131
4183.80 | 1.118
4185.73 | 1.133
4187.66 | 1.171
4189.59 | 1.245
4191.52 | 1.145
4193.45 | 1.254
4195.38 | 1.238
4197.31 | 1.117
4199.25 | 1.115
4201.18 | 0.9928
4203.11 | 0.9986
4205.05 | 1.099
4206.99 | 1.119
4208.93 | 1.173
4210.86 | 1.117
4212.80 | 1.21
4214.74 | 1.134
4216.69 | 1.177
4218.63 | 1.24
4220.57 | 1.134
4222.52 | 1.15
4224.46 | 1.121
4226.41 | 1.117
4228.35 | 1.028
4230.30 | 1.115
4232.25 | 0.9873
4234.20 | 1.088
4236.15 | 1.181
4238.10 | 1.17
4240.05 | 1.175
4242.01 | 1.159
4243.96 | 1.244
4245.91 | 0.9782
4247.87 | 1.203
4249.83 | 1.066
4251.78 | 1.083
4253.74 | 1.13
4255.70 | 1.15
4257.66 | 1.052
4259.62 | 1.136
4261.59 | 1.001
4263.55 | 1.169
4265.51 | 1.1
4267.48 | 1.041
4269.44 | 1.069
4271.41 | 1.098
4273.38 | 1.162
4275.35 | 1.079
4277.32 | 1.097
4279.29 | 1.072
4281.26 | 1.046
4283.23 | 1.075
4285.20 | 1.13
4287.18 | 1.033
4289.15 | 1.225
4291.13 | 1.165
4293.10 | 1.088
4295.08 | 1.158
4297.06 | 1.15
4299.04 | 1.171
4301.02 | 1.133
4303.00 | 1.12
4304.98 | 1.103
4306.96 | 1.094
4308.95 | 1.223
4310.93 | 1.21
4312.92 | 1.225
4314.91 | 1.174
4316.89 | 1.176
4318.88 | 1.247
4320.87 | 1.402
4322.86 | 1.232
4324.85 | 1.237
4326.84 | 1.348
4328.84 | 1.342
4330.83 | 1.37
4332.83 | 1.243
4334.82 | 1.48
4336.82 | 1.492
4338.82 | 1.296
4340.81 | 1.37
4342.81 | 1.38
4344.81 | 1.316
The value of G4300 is 1.43 angstrom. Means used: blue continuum 1.08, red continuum 1.32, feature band 1.14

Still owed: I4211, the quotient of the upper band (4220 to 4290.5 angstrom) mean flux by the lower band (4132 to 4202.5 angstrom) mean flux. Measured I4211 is 1.0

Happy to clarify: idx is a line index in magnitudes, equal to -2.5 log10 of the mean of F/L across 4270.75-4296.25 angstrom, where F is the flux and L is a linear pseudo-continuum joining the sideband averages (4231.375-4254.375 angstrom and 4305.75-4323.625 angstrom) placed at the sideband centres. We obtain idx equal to 0.063 mag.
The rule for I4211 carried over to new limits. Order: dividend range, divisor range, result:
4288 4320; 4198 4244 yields 1.04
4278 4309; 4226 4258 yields 1.01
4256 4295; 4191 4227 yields 0.96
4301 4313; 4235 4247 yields 1.00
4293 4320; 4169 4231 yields 1.03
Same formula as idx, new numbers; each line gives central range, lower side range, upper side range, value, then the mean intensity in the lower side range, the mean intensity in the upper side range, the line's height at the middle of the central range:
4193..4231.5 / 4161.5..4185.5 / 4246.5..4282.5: -0.01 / 1.13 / 1.1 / 1.12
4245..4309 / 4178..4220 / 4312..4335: 0.11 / 1.14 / 1.28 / 1.23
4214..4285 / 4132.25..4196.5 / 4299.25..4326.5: 0.07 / 1.17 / 1.2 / 1.19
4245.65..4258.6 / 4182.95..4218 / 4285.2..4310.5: 0.04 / 1.14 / 1.14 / 1.14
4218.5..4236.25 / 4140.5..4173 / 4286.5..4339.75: 0.08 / 1.17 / 1.23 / 1.19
